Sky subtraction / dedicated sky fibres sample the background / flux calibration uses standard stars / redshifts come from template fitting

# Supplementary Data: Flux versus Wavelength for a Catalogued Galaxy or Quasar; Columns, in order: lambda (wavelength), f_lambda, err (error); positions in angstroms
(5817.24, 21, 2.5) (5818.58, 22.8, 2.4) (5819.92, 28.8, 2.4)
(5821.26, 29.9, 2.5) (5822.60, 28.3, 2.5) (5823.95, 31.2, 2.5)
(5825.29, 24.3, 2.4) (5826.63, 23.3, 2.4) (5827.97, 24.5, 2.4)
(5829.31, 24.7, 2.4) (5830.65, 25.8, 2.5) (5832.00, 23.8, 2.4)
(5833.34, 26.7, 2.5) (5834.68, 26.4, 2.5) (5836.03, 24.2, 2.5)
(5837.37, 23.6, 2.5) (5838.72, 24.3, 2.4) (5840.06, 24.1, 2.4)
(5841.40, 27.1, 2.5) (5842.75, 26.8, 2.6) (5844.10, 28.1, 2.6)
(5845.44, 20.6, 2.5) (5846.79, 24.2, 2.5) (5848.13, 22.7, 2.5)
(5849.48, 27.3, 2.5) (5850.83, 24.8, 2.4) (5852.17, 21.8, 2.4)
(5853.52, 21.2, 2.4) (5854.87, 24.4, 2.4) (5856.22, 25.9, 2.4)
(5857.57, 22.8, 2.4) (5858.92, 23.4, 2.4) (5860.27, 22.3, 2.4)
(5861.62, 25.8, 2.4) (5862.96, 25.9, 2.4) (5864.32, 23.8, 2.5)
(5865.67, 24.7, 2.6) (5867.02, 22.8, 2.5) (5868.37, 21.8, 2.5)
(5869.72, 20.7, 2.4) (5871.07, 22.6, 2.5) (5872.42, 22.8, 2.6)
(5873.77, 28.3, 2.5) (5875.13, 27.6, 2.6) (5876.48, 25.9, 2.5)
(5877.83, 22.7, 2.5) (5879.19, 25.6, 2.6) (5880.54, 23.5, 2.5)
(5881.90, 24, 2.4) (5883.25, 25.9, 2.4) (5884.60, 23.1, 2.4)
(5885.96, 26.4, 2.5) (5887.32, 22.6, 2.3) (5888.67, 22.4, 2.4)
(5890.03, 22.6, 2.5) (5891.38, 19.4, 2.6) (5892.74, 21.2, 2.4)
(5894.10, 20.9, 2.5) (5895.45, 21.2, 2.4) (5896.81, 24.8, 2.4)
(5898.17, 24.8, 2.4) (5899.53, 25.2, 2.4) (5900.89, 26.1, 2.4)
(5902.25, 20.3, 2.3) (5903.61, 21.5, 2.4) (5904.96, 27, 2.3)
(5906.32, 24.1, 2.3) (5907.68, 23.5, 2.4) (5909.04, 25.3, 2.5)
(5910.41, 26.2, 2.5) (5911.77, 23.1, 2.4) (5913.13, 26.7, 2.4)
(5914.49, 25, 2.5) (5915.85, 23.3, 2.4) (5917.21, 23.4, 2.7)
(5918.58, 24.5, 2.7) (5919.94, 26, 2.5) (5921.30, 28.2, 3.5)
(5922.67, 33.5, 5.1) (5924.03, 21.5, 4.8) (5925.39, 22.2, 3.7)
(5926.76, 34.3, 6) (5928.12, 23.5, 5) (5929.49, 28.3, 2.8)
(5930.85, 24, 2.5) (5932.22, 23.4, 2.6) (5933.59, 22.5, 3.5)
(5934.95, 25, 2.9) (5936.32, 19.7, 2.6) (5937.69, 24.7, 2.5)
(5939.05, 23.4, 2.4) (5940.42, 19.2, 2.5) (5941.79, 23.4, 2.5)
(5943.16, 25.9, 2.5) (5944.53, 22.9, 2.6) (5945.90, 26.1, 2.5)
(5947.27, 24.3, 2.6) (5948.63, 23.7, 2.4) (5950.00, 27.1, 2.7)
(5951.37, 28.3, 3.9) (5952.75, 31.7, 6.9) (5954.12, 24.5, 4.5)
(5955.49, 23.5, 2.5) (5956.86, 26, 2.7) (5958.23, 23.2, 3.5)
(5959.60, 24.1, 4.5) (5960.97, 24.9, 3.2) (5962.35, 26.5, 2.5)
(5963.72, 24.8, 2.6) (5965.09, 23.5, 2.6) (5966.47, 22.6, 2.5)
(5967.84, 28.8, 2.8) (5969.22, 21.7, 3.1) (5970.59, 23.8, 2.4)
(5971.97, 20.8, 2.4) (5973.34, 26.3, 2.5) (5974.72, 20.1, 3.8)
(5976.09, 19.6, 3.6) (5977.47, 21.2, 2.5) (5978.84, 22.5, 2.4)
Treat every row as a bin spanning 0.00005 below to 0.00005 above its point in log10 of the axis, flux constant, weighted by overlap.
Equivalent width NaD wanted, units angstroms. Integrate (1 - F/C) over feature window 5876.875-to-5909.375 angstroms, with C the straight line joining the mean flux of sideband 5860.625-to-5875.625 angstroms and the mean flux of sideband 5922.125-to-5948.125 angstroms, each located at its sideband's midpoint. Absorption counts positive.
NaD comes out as 1.1 angstroms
